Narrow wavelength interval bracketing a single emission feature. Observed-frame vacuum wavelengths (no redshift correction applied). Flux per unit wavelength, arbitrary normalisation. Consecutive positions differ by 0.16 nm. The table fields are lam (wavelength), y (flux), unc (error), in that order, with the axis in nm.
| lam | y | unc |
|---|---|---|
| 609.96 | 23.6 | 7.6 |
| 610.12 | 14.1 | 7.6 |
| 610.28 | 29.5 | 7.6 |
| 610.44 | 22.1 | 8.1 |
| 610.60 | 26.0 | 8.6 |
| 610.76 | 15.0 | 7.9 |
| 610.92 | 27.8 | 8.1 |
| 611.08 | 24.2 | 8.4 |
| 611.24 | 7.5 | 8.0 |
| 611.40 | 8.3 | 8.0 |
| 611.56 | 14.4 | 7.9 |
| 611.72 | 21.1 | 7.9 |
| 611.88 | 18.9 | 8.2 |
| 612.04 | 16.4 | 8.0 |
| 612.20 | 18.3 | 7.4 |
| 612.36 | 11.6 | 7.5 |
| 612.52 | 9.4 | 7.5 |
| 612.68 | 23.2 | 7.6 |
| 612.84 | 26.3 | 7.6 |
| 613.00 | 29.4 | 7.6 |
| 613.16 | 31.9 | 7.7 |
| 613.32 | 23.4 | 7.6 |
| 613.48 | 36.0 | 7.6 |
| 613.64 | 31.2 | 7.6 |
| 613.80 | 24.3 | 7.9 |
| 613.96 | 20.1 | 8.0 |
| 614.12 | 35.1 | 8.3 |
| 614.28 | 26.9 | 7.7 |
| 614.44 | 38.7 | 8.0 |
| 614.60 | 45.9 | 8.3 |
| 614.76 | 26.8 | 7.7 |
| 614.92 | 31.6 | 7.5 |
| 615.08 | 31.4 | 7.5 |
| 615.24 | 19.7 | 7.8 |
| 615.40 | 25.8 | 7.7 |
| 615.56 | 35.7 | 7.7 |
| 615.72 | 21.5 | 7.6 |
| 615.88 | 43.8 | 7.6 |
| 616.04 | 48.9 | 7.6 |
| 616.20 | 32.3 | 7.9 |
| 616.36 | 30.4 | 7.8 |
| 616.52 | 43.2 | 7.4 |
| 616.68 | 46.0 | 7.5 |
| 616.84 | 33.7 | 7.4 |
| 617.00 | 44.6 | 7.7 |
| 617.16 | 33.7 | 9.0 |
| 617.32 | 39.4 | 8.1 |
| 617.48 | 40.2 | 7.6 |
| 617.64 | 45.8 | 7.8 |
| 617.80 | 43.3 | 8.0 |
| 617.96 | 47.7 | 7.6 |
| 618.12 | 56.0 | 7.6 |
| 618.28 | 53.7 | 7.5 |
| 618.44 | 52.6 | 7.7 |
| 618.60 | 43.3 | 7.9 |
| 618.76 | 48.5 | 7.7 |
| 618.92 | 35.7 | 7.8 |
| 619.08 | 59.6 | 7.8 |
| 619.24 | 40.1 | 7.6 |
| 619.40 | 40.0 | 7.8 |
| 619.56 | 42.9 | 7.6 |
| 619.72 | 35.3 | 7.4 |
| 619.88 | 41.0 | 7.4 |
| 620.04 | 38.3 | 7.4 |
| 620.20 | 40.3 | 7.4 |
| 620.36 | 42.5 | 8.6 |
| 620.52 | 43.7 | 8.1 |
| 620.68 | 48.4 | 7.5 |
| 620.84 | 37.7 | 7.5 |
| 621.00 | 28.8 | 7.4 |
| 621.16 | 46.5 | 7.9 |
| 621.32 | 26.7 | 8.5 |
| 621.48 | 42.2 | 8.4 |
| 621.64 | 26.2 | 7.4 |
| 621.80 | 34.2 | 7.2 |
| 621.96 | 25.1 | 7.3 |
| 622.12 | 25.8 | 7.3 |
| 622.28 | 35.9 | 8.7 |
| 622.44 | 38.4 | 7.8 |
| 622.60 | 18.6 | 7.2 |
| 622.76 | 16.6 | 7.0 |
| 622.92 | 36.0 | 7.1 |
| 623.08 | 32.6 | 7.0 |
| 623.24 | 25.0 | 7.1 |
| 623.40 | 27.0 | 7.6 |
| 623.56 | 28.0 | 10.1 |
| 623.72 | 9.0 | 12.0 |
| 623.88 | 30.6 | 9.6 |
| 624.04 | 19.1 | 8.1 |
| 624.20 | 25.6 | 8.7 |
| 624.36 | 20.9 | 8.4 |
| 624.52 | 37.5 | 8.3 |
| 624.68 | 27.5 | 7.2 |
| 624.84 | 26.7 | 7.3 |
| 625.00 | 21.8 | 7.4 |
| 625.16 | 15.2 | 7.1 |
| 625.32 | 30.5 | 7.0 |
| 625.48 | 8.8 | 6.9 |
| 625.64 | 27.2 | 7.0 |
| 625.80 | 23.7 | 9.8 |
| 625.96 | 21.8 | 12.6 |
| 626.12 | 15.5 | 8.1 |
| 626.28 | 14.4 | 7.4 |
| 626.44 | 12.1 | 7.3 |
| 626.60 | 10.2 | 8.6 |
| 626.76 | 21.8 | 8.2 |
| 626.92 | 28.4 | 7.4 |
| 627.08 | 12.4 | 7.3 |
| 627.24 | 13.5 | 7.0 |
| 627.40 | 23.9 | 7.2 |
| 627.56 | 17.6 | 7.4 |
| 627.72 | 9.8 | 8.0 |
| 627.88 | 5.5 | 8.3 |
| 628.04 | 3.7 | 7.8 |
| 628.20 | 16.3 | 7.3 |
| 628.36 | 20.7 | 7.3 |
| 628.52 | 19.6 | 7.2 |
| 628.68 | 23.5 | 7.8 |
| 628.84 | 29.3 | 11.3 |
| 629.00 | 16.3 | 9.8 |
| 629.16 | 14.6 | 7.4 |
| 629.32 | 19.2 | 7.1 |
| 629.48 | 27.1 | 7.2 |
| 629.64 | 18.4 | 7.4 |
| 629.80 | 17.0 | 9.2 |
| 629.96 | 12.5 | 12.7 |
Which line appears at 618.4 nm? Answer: Mg II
